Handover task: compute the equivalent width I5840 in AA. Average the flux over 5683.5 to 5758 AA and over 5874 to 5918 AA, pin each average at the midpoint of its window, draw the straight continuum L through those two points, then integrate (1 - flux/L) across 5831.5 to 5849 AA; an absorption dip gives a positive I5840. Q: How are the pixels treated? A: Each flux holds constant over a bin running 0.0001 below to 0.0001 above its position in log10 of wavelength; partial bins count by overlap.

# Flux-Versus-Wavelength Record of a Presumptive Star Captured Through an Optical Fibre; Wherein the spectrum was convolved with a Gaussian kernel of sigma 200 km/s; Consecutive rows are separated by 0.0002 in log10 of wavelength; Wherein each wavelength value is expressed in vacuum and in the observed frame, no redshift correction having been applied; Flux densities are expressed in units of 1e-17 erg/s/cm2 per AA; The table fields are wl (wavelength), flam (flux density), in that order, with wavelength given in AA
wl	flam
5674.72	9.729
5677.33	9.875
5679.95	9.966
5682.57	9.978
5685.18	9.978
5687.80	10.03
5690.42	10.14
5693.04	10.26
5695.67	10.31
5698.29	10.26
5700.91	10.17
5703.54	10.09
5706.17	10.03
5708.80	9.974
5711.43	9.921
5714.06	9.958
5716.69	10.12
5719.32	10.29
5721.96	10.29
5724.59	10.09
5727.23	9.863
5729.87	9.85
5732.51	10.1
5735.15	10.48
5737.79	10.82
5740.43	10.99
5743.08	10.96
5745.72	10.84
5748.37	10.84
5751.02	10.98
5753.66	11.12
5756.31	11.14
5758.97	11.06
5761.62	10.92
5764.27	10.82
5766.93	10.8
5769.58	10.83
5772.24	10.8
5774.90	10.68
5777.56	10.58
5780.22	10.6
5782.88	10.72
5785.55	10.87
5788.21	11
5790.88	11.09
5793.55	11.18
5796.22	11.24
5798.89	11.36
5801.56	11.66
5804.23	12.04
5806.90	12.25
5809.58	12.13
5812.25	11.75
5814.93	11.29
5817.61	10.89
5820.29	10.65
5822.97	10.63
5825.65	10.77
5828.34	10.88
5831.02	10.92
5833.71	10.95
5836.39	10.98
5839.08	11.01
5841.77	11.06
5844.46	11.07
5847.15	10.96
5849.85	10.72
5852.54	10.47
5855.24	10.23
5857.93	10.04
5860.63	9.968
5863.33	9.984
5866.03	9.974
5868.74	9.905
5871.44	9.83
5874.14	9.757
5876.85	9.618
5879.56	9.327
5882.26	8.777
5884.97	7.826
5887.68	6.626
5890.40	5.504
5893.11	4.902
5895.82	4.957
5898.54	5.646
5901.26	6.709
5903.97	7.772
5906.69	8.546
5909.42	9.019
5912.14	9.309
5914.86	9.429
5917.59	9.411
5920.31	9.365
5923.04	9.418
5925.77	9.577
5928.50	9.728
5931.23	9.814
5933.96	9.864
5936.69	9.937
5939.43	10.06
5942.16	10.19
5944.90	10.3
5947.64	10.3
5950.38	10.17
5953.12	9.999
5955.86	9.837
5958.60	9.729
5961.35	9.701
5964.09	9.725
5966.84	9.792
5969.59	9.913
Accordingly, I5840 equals -4.9 AA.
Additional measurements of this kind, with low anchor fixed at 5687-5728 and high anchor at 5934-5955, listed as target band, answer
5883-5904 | 8.1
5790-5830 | -4.8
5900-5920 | 2.9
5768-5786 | -1.1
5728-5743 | -0.5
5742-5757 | -1.3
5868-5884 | 1.0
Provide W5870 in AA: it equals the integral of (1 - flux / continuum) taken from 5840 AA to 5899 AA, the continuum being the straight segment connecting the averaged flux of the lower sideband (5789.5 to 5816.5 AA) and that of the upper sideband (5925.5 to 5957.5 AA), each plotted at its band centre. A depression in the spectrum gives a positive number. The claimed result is 10.0 AA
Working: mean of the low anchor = 11.6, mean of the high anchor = 10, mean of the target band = 9.02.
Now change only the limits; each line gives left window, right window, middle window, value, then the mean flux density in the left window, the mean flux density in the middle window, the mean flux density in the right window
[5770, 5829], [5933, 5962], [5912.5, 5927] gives 1.1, 11.1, 9.43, 10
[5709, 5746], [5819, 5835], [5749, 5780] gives -1.1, 10.3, 10.9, 10.8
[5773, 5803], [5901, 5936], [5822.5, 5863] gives -1.8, 11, 10.7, 9.17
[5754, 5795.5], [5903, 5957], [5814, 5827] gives -0.4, 10.9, 10.8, 9.62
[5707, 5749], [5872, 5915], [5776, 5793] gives -2.5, 10.3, 10.8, 7.72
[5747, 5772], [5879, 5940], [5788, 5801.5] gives -1.2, 10.9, 11.2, 8.3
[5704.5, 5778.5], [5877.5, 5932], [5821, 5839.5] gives -3.3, 10.5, 10.9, 8.09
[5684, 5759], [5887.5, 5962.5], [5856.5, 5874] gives -1.3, 10.4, 9.94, 8.81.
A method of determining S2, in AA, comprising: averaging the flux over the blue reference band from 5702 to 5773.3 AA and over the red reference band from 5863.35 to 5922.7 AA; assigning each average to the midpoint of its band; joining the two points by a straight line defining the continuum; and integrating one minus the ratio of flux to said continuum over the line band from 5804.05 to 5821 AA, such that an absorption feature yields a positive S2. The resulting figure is -3.85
